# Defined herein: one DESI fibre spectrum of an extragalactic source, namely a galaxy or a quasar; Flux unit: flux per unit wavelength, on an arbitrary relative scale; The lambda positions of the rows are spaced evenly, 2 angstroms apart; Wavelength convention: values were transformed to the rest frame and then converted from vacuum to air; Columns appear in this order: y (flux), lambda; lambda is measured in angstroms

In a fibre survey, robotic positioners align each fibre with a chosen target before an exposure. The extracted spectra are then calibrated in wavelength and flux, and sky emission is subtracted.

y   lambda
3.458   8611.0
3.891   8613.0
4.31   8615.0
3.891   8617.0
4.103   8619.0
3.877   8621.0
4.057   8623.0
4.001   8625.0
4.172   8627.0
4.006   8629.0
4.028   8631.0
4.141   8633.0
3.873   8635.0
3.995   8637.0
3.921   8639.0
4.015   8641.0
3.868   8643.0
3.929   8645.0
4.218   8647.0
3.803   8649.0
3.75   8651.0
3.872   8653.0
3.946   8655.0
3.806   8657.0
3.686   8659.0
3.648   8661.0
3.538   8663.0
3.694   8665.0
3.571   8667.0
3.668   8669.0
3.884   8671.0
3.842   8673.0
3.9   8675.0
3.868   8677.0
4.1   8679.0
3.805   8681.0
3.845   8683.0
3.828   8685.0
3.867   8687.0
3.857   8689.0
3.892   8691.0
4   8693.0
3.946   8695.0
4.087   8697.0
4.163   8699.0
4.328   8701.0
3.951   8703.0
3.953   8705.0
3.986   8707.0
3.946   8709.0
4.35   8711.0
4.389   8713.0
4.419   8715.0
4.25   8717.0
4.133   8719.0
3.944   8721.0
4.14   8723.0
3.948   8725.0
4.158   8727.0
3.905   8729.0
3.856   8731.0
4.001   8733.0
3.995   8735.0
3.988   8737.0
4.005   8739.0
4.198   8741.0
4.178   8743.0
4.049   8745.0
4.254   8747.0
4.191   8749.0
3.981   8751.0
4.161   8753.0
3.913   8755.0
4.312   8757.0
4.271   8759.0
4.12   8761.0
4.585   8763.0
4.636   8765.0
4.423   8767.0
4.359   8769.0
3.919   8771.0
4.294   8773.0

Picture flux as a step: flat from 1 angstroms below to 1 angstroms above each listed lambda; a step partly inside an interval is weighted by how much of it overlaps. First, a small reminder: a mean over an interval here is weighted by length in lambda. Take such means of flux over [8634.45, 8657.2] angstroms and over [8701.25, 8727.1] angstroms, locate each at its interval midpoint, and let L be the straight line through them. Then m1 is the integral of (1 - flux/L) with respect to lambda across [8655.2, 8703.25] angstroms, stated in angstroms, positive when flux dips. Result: 1.87 angstroms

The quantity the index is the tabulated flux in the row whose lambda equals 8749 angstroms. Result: 4.191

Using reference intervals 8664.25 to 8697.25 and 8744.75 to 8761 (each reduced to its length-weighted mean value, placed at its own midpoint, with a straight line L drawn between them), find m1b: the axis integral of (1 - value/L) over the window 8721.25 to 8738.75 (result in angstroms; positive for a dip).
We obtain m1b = 0.24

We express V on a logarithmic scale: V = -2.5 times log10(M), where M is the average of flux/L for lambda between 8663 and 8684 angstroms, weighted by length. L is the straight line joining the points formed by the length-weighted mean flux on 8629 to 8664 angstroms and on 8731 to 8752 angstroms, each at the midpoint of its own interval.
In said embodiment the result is 0.038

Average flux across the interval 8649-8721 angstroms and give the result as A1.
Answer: 3.93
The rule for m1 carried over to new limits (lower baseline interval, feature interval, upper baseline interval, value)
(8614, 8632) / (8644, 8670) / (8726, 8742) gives 1.7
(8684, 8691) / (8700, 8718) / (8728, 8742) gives -1.2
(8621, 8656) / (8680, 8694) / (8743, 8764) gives 0.7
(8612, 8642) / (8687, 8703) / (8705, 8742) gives 0.2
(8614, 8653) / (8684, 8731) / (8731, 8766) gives 0.5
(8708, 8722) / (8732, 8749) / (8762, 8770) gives 1.0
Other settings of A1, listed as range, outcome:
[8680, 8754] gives 4.05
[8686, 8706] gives 4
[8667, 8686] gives 3.84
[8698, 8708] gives 4.08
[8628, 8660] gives 3.93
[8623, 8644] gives 4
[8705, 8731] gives 4.11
